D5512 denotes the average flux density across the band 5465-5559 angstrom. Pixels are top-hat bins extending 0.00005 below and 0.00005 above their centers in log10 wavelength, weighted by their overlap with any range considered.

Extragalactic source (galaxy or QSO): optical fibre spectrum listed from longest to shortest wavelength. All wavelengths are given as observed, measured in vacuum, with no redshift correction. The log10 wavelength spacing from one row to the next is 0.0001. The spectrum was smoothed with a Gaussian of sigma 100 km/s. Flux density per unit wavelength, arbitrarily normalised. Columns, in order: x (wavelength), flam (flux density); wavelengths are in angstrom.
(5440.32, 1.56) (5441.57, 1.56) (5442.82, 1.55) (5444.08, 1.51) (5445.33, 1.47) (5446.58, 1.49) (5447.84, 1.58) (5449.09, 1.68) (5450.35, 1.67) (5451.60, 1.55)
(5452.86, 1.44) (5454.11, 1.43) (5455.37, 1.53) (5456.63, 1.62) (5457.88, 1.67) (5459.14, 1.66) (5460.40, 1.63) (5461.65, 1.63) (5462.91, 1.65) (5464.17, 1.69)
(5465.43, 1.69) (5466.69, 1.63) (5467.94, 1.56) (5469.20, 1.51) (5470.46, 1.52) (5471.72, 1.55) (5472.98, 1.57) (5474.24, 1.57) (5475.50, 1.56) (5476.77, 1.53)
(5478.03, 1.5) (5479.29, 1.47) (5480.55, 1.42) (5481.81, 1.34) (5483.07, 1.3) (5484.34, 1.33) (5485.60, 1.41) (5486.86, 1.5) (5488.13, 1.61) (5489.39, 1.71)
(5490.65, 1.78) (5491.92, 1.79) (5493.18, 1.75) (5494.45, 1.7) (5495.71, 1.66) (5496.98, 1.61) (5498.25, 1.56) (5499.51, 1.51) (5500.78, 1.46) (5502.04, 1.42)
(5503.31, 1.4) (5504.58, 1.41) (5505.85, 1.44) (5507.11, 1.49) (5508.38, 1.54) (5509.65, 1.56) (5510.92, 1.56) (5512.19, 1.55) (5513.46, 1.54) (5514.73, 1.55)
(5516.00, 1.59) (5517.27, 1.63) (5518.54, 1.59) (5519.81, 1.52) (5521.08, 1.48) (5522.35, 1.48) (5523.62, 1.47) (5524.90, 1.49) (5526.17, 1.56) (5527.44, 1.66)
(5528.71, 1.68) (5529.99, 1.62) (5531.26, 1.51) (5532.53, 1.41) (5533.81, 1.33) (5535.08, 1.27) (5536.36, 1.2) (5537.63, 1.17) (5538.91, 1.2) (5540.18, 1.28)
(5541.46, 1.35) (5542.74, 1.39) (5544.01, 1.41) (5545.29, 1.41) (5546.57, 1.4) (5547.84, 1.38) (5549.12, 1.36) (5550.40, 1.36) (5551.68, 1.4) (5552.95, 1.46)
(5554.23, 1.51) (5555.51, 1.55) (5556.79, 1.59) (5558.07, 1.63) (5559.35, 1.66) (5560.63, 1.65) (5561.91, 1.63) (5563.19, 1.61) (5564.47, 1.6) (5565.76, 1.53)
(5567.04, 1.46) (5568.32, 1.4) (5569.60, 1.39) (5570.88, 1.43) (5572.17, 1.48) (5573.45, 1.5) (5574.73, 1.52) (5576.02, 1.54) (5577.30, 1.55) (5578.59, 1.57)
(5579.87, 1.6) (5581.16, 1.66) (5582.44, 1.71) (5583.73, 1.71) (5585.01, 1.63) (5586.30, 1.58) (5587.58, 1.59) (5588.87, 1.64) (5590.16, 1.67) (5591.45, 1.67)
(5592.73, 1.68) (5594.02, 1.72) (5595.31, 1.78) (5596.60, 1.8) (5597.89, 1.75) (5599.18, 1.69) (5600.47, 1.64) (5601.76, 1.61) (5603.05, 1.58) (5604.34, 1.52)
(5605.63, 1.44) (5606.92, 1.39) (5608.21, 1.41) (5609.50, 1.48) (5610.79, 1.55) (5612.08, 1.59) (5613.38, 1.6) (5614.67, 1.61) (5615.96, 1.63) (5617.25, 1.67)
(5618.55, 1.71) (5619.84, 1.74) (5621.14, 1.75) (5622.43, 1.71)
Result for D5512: 1.5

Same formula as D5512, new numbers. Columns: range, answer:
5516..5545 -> 1.44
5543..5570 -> 1.49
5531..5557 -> 1.37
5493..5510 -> 1.53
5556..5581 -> 1.55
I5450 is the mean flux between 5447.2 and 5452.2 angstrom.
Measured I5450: 1.62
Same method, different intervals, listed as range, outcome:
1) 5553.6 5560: 1.59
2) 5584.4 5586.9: 1.6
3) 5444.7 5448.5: 1.52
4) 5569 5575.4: 1.46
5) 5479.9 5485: 1.35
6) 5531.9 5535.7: 1.34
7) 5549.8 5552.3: 1.38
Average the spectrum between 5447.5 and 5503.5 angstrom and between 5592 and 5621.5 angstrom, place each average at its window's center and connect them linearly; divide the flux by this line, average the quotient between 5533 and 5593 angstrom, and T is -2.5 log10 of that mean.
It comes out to 0.08 mag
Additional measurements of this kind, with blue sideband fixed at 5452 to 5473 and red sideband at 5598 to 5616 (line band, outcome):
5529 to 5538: 0.14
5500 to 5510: 0.08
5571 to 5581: 0.02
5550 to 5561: 0.02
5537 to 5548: 0.18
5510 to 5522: 0.01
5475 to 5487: 0.11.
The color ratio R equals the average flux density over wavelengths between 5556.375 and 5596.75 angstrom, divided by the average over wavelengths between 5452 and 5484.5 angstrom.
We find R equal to 1.0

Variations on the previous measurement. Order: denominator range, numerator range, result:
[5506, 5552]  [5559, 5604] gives 1.10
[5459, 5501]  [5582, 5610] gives 1.03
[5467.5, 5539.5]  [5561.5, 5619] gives 1.05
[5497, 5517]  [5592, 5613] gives 1.06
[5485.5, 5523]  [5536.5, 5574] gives 0.93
